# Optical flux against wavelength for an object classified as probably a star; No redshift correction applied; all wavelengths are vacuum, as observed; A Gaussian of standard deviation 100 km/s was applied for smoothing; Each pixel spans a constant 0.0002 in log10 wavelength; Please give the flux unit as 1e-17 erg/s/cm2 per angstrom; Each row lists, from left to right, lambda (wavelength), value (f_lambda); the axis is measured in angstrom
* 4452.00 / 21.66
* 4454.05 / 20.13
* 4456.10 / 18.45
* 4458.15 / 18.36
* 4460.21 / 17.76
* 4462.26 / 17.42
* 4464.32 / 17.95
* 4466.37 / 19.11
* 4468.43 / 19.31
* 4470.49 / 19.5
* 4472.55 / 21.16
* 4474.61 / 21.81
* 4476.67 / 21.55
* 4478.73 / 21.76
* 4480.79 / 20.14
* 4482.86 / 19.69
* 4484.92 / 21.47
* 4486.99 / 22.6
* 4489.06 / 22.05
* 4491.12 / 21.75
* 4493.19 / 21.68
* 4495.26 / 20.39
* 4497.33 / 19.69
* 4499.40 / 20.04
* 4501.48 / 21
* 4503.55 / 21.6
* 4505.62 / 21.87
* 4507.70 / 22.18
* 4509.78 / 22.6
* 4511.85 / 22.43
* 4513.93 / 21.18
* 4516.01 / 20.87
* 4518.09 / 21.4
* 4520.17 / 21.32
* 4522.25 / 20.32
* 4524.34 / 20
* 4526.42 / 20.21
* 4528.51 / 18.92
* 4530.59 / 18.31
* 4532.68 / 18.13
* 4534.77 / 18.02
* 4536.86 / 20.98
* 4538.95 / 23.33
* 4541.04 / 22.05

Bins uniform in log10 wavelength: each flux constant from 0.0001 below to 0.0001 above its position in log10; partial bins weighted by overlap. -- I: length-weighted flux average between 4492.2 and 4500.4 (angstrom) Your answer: 20.4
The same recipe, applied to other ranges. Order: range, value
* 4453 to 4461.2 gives 18.7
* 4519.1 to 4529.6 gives 20.2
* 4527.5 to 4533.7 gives 18.5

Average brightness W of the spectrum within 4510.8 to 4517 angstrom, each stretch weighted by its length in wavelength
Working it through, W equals 21.5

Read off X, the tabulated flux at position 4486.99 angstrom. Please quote 22.6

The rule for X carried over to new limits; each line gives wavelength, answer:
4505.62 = 21.87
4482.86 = 19.69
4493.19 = 21.68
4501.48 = 21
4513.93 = 21.18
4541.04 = 22.05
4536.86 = 20.98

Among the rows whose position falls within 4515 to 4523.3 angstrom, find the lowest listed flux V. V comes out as 20.32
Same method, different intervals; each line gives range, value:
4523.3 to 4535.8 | 18.02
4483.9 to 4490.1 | 21.47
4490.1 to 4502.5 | 19.69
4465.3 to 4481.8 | 19.11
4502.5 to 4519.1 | 20.87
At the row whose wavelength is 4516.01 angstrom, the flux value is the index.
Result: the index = 20.87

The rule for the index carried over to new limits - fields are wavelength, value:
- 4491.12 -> 21.75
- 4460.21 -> 17.76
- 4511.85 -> 22.43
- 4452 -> 21.66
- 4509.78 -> 22.6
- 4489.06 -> 22.05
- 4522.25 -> 20.32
